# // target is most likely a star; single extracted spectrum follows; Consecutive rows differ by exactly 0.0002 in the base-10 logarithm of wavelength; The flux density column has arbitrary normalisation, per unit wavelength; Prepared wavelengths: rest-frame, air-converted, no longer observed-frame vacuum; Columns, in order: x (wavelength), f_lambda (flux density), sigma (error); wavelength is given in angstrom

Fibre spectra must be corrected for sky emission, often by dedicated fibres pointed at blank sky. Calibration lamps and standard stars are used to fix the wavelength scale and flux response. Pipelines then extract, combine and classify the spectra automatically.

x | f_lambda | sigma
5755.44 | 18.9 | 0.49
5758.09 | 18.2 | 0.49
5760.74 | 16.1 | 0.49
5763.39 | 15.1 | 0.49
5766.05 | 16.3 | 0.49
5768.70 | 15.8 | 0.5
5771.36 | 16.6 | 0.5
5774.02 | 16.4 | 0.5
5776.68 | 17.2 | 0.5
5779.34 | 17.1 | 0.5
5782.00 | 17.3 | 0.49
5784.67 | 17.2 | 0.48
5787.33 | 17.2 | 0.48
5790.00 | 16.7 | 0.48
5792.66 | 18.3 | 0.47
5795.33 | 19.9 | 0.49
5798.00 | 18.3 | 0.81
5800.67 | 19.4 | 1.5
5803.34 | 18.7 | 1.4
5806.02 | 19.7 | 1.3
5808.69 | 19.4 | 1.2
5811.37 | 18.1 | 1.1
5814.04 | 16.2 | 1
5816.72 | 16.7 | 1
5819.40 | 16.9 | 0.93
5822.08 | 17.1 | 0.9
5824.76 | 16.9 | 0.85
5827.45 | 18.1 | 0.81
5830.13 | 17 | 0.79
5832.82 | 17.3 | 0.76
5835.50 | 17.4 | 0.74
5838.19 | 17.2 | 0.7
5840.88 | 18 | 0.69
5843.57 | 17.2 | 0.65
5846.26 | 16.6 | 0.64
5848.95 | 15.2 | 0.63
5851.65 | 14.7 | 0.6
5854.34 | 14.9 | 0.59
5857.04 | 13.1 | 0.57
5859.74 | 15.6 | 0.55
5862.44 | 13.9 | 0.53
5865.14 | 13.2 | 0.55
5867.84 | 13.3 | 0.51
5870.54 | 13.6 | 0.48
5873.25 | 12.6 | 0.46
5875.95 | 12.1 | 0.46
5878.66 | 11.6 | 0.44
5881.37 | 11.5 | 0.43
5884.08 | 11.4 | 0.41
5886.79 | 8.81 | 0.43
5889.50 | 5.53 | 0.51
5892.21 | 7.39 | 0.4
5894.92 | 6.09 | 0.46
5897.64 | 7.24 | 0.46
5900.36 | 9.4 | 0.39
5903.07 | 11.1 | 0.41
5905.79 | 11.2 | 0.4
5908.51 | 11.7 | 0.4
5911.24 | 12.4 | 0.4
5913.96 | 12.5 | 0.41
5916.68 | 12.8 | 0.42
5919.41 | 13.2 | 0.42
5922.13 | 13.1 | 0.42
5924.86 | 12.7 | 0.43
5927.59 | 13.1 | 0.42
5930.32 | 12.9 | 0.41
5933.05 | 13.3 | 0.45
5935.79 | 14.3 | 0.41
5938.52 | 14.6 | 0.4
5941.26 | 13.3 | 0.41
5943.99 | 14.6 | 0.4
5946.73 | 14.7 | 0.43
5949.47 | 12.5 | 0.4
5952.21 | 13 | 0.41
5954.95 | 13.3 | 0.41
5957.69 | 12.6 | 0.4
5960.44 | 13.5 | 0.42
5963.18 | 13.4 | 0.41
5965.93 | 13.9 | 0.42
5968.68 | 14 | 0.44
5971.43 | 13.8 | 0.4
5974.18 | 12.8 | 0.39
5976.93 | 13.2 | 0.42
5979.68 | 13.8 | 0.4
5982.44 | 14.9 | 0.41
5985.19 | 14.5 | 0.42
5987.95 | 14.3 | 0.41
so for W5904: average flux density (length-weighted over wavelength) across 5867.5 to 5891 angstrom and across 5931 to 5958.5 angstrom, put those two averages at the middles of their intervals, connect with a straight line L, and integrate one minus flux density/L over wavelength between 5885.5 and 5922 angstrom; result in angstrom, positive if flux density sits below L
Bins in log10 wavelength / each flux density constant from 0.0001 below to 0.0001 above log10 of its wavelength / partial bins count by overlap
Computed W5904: 6.1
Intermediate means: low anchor 11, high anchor 13.6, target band 10.1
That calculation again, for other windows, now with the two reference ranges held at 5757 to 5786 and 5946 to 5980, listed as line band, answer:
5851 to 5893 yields 8.1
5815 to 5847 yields -3.2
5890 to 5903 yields 6.1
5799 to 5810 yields -2.2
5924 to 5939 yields 0.5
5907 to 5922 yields 1.7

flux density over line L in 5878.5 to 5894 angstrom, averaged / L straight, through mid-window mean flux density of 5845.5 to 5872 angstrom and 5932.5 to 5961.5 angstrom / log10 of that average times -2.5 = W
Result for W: 0.48 mag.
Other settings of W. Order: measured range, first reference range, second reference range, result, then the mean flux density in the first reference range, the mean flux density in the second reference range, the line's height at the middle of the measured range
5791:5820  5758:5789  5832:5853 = -0.10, 16.6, 16.7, 16.7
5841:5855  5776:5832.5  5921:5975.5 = 0.03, 17.8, 13.5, 16.5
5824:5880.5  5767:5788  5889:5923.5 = -0.15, 16.8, 10.4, 13.1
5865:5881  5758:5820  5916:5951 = 0.20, 17.4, 13.5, 15.1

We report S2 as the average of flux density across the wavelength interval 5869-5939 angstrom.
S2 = 11.4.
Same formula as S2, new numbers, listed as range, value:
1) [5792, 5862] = 17.2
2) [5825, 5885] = 14.9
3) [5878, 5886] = 11.3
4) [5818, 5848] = 17.2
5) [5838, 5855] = 16.3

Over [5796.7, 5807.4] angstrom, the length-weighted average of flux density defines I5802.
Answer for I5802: 19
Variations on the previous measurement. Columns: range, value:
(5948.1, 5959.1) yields 12.9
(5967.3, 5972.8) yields 13.9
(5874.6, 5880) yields 11.8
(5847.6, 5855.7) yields 14.9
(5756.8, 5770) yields 16.3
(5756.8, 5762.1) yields 17.1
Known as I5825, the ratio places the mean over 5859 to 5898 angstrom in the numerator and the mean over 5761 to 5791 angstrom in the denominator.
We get 0.7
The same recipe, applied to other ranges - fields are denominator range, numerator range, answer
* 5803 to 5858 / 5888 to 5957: 0.70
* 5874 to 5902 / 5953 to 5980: 1.46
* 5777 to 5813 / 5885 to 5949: 0.64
